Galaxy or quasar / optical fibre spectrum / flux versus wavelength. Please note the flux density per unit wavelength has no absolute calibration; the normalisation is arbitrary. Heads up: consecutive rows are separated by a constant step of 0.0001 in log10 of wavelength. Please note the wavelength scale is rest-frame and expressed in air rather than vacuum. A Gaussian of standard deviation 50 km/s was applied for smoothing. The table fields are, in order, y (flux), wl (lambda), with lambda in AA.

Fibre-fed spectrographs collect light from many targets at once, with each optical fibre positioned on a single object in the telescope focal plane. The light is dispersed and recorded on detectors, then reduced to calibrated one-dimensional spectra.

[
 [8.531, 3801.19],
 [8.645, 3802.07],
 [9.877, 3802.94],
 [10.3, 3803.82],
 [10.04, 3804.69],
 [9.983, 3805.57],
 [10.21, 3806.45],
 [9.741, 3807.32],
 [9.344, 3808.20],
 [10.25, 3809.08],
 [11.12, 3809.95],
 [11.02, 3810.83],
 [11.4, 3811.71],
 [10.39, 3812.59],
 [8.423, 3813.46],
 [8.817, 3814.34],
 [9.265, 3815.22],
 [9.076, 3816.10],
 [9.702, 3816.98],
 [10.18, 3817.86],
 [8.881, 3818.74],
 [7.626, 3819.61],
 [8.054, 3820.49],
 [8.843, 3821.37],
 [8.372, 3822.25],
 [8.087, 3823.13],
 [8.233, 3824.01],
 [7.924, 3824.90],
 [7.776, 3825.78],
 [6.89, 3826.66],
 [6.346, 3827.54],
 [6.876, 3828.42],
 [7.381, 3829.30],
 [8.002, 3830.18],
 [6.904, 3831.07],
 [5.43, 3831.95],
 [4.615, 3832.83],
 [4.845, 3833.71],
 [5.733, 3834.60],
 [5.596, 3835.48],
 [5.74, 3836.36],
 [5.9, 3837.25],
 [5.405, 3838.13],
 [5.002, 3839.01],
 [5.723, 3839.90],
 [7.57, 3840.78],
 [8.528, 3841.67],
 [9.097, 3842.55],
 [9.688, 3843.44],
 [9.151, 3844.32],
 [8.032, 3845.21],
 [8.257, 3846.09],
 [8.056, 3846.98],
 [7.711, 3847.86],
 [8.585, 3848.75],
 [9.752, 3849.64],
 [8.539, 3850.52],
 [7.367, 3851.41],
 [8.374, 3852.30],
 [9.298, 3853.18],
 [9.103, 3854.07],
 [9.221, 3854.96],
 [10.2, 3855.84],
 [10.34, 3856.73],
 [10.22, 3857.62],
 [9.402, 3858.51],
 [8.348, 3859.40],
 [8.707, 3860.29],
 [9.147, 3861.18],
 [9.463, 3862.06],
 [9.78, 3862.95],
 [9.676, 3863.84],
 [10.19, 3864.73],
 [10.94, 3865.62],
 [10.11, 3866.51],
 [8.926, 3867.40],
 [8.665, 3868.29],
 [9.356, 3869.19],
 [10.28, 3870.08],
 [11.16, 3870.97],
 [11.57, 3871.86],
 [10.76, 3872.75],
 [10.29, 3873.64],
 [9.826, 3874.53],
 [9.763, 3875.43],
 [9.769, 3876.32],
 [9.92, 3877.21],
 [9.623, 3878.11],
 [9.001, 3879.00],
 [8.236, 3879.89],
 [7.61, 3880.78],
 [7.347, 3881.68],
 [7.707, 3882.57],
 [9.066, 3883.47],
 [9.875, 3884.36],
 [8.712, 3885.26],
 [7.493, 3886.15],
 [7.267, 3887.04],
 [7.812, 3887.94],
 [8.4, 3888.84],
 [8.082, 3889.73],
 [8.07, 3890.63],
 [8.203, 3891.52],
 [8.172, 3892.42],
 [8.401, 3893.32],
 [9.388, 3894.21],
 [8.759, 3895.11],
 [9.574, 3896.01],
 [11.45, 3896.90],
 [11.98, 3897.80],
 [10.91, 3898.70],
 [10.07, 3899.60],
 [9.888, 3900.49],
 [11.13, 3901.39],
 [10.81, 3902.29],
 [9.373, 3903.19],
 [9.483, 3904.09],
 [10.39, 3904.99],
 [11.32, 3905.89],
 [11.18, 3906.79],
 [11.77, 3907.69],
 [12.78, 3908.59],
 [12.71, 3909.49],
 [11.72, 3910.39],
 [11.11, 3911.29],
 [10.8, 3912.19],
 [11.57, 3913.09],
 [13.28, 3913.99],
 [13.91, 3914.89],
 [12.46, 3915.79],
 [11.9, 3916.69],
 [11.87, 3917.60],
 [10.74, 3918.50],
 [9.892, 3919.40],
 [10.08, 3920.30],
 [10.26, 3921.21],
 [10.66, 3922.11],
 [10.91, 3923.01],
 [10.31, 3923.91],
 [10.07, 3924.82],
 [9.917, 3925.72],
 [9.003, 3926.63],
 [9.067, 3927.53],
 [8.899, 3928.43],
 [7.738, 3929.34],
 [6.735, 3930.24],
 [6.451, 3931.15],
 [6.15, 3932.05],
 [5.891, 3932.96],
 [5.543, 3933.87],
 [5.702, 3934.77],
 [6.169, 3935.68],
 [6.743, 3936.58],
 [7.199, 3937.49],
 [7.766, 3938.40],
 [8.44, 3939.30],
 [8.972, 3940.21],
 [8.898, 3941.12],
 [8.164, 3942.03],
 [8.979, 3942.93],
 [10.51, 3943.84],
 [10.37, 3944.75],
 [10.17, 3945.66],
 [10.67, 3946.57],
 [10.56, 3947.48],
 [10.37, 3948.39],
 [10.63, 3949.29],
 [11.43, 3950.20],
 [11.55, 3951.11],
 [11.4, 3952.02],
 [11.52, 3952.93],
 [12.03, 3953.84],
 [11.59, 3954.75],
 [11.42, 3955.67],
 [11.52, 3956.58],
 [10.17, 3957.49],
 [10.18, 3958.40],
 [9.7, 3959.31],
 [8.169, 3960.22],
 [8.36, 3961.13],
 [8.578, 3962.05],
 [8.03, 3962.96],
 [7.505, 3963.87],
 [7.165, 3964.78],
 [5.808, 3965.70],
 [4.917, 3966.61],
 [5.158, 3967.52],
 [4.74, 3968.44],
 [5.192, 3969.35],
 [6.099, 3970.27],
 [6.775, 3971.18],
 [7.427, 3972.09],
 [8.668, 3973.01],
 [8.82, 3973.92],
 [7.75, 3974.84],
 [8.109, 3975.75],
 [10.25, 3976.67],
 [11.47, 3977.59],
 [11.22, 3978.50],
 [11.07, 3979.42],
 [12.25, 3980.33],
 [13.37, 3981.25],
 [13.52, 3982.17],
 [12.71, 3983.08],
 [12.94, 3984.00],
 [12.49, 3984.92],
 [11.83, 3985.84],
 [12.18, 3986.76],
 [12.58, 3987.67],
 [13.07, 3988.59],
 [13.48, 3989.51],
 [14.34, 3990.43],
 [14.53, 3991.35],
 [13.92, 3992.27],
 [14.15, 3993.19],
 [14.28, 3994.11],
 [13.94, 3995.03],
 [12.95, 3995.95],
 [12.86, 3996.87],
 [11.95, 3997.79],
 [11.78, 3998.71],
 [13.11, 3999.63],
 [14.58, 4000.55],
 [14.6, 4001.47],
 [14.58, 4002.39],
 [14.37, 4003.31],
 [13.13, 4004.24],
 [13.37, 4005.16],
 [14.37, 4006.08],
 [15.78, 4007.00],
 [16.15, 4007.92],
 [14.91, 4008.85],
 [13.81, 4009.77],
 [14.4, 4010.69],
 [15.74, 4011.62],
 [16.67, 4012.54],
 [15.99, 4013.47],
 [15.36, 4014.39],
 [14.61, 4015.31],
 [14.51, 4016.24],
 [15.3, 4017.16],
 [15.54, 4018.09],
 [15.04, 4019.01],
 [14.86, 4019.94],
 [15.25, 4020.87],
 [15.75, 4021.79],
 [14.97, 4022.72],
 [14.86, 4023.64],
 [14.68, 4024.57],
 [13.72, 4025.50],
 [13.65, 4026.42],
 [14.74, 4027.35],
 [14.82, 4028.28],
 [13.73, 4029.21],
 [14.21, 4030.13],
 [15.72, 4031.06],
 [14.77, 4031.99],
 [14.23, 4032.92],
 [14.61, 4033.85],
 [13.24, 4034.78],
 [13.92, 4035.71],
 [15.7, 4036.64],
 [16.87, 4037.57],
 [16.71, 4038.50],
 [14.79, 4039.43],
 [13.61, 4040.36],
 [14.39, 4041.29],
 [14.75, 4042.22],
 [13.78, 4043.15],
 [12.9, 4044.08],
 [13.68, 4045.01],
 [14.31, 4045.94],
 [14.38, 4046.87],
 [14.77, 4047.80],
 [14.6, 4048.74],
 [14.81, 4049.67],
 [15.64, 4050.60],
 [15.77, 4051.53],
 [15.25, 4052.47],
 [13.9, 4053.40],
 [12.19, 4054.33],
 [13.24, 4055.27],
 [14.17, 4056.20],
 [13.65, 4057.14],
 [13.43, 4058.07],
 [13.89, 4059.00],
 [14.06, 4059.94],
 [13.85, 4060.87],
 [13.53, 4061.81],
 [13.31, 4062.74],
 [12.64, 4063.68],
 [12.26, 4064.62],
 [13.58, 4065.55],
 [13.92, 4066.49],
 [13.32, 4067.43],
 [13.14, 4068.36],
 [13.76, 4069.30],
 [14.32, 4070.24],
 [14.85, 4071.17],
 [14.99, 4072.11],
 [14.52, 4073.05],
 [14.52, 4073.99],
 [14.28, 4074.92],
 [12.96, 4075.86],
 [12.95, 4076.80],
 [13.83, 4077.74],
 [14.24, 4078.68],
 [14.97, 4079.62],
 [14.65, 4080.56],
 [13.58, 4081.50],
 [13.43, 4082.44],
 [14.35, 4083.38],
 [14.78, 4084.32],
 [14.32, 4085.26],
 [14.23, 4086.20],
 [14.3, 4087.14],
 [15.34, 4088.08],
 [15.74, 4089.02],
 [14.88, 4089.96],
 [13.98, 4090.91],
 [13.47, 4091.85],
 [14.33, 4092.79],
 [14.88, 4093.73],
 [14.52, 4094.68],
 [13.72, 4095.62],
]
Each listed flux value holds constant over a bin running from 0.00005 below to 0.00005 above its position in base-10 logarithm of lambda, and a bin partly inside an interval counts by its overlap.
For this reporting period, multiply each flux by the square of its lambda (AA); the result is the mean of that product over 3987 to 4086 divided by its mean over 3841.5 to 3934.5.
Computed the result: 1.61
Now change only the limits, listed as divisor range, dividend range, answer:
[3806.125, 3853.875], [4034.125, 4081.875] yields 1.96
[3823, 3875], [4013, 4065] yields 1.90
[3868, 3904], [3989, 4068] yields 1.65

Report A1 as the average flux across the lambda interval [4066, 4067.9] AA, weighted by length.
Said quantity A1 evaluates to 13.6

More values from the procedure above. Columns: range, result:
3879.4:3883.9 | 8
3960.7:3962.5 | 8.43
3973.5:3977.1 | 8.71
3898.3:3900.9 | 10.3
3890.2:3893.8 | 8.24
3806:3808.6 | 9.77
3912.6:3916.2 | 12.8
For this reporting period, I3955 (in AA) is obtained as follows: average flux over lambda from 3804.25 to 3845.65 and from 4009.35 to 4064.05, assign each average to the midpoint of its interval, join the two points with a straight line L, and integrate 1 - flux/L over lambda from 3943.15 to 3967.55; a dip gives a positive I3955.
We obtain 4.77 AA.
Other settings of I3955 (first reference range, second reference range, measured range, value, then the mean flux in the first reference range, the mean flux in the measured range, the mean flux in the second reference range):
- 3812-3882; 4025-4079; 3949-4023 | 2.9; 8.51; 11.9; 14.2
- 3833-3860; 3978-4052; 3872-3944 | 4.8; 7.93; 9.46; 14.2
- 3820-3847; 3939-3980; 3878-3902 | -2.8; 7.15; 8.98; 9.13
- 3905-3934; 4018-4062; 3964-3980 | 5.8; 10.3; 7.72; 14.5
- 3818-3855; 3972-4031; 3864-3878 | -2.1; 7.54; 10.1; 13.5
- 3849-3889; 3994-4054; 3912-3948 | 6.3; 9.26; 9.32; 14.6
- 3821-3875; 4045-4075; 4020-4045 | -2.5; 8.35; 14.6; 14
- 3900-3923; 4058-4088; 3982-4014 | -3.0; 11.2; 13.9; 13.9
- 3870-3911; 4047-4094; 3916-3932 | 1.4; 9.72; 9.63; 14.1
